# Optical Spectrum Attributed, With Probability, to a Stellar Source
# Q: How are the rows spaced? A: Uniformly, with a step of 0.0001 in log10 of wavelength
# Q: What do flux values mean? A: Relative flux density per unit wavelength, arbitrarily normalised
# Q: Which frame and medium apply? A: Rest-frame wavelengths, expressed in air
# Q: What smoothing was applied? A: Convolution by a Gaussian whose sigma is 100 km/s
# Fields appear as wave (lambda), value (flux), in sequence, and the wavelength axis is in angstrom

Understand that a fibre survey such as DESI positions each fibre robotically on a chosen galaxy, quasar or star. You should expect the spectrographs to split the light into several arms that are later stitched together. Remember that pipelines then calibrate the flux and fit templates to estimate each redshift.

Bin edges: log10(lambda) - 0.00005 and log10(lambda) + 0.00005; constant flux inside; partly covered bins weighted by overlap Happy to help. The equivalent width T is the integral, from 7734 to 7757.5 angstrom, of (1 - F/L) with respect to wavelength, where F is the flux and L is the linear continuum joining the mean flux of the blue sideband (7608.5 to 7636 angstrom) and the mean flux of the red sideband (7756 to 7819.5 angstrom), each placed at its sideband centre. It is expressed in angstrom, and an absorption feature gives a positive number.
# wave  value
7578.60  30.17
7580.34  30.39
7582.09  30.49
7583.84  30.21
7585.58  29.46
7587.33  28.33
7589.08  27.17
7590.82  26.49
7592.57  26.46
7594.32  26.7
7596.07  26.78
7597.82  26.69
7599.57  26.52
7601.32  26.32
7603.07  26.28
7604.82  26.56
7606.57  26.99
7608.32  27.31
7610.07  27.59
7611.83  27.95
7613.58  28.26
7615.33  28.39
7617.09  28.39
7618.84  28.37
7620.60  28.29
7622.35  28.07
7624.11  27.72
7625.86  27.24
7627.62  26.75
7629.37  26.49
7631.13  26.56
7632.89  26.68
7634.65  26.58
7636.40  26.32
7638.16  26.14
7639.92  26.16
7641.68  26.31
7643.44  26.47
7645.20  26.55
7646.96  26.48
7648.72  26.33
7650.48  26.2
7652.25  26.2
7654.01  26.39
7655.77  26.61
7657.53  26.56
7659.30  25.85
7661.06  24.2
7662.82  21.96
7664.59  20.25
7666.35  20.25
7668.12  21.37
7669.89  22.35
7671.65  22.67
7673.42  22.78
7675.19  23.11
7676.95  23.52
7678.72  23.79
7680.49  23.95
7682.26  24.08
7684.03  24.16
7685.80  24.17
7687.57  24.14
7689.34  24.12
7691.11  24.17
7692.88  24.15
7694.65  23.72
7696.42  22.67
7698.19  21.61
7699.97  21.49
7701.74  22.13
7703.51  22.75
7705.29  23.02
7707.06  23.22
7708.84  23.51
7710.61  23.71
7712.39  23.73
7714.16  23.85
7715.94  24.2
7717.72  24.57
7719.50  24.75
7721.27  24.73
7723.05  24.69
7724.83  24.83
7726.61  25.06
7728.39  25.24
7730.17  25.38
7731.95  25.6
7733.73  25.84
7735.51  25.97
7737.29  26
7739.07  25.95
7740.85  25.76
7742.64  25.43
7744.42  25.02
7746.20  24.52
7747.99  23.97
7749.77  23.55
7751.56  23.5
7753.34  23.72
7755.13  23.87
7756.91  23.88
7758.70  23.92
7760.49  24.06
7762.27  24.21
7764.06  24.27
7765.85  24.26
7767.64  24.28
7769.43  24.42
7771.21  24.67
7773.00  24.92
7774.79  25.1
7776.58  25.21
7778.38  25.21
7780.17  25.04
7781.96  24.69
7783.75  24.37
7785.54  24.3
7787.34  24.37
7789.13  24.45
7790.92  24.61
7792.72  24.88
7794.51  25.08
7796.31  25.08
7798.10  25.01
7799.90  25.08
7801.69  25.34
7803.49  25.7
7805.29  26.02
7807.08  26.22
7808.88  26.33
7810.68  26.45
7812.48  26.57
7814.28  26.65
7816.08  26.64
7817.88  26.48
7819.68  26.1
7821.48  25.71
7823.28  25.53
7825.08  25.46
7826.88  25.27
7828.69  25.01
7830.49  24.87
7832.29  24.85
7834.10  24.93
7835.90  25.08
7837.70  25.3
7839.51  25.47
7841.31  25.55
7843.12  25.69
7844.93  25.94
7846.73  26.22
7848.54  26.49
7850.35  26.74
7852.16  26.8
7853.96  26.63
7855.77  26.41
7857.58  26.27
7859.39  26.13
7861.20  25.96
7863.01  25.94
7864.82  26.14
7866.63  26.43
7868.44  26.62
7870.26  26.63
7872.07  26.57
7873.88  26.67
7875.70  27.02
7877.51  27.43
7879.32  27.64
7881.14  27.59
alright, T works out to 0.9 angstrom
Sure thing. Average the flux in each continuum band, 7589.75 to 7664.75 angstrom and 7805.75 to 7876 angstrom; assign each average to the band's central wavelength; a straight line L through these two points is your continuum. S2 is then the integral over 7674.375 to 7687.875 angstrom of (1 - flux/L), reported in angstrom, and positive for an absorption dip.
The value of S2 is 1.3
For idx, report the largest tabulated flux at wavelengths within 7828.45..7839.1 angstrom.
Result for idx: 25.3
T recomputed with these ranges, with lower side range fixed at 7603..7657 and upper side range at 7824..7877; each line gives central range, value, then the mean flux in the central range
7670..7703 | 4.2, 23.3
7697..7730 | 3.5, 23.8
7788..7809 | 0.8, 25.3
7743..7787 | 3.3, 24.4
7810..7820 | -0.1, 26.5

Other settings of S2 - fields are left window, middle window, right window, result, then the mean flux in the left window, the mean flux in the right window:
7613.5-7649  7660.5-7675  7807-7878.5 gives 2.6 angstrom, 27.1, 26.1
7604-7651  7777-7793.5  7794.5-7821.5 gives 0.9 angstrom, 27.1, 25.9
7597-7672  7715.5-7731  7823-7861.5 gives 0.7 angstrom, 26.1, 25.8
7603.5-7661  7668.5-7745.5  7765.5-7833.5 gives 6.2 angstrom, 26.9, 25.3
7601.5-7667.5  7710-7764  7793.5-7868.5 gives 3.0 angstrom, 26.3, 25.9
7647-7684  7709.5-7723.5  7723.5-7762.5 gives 0.2 angstrom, 24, 24.8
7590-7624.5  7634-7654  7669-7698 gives -0.7 angstrom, 27.3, 23.6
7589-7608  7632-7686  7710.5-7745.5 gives 2.6 angstrom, 26.6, 25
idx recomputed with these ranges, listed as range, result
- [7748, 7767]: 24.27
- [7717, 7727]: 25.06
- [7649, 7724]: 26.61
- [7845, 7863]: 26.8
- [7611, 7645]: 28.39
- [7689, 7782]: 26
